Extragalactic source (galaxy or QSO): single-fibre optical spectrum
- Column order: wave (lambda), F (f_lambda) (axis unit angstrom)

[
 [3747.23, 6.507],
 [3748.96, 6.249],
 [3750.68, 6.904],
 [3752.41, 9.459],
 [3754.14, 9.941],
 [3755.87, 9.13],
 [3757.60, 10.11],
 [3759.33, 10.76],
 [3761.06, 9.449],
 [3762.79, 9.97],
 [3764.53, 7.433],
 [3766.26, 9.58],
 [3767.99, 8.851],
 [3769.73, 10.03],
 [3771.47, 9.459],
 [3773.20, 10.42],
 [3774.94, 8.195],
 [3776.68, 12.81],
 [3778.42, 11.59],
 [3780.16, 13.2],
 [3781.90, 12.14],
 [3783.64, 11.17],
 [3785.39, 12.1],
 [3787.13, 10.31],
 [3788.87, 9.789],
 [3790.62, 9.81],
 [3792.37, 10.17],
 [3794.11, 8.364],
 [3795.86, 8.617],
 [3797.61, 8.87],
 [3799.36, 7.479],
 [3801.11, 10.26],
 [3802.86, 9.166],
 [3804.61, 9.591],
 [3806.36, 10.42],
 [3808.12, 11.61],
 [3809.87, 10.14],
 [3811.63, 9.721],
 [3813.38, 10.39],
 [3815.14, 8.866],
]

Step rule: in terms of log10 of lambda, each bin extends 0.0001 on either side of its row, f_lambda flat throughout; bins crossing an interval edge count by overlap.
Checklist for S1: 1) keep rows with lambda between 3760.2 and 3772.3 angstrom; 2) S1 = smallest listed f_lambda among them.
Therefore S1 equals 7.433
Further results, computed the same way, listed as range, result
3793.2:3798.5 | 8.364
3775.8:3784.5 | 11.17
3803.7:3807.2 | 9.591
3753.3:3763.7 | 9.13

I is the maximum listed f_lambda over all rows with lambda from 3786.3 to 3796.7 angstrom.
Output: 10.31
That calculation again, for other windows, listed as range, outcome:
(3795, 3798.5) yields 8.87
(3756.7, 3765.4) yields 10.76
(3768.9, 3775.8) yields 10.42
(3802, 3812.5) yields 11.61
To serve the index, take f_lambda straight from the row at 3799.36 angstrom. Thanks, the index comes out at 7.479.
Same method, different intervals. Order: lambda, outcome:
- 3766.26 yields 9.58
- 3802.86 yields 9.166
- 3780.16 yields 13.2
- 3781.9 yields 12.14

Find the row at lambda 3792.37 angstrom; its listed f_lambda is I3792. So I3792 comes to 10.17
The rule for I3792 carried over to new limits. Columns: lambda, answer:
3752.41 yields 9.459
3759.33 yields 10.76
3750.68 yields 6.904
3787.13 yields 10.31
